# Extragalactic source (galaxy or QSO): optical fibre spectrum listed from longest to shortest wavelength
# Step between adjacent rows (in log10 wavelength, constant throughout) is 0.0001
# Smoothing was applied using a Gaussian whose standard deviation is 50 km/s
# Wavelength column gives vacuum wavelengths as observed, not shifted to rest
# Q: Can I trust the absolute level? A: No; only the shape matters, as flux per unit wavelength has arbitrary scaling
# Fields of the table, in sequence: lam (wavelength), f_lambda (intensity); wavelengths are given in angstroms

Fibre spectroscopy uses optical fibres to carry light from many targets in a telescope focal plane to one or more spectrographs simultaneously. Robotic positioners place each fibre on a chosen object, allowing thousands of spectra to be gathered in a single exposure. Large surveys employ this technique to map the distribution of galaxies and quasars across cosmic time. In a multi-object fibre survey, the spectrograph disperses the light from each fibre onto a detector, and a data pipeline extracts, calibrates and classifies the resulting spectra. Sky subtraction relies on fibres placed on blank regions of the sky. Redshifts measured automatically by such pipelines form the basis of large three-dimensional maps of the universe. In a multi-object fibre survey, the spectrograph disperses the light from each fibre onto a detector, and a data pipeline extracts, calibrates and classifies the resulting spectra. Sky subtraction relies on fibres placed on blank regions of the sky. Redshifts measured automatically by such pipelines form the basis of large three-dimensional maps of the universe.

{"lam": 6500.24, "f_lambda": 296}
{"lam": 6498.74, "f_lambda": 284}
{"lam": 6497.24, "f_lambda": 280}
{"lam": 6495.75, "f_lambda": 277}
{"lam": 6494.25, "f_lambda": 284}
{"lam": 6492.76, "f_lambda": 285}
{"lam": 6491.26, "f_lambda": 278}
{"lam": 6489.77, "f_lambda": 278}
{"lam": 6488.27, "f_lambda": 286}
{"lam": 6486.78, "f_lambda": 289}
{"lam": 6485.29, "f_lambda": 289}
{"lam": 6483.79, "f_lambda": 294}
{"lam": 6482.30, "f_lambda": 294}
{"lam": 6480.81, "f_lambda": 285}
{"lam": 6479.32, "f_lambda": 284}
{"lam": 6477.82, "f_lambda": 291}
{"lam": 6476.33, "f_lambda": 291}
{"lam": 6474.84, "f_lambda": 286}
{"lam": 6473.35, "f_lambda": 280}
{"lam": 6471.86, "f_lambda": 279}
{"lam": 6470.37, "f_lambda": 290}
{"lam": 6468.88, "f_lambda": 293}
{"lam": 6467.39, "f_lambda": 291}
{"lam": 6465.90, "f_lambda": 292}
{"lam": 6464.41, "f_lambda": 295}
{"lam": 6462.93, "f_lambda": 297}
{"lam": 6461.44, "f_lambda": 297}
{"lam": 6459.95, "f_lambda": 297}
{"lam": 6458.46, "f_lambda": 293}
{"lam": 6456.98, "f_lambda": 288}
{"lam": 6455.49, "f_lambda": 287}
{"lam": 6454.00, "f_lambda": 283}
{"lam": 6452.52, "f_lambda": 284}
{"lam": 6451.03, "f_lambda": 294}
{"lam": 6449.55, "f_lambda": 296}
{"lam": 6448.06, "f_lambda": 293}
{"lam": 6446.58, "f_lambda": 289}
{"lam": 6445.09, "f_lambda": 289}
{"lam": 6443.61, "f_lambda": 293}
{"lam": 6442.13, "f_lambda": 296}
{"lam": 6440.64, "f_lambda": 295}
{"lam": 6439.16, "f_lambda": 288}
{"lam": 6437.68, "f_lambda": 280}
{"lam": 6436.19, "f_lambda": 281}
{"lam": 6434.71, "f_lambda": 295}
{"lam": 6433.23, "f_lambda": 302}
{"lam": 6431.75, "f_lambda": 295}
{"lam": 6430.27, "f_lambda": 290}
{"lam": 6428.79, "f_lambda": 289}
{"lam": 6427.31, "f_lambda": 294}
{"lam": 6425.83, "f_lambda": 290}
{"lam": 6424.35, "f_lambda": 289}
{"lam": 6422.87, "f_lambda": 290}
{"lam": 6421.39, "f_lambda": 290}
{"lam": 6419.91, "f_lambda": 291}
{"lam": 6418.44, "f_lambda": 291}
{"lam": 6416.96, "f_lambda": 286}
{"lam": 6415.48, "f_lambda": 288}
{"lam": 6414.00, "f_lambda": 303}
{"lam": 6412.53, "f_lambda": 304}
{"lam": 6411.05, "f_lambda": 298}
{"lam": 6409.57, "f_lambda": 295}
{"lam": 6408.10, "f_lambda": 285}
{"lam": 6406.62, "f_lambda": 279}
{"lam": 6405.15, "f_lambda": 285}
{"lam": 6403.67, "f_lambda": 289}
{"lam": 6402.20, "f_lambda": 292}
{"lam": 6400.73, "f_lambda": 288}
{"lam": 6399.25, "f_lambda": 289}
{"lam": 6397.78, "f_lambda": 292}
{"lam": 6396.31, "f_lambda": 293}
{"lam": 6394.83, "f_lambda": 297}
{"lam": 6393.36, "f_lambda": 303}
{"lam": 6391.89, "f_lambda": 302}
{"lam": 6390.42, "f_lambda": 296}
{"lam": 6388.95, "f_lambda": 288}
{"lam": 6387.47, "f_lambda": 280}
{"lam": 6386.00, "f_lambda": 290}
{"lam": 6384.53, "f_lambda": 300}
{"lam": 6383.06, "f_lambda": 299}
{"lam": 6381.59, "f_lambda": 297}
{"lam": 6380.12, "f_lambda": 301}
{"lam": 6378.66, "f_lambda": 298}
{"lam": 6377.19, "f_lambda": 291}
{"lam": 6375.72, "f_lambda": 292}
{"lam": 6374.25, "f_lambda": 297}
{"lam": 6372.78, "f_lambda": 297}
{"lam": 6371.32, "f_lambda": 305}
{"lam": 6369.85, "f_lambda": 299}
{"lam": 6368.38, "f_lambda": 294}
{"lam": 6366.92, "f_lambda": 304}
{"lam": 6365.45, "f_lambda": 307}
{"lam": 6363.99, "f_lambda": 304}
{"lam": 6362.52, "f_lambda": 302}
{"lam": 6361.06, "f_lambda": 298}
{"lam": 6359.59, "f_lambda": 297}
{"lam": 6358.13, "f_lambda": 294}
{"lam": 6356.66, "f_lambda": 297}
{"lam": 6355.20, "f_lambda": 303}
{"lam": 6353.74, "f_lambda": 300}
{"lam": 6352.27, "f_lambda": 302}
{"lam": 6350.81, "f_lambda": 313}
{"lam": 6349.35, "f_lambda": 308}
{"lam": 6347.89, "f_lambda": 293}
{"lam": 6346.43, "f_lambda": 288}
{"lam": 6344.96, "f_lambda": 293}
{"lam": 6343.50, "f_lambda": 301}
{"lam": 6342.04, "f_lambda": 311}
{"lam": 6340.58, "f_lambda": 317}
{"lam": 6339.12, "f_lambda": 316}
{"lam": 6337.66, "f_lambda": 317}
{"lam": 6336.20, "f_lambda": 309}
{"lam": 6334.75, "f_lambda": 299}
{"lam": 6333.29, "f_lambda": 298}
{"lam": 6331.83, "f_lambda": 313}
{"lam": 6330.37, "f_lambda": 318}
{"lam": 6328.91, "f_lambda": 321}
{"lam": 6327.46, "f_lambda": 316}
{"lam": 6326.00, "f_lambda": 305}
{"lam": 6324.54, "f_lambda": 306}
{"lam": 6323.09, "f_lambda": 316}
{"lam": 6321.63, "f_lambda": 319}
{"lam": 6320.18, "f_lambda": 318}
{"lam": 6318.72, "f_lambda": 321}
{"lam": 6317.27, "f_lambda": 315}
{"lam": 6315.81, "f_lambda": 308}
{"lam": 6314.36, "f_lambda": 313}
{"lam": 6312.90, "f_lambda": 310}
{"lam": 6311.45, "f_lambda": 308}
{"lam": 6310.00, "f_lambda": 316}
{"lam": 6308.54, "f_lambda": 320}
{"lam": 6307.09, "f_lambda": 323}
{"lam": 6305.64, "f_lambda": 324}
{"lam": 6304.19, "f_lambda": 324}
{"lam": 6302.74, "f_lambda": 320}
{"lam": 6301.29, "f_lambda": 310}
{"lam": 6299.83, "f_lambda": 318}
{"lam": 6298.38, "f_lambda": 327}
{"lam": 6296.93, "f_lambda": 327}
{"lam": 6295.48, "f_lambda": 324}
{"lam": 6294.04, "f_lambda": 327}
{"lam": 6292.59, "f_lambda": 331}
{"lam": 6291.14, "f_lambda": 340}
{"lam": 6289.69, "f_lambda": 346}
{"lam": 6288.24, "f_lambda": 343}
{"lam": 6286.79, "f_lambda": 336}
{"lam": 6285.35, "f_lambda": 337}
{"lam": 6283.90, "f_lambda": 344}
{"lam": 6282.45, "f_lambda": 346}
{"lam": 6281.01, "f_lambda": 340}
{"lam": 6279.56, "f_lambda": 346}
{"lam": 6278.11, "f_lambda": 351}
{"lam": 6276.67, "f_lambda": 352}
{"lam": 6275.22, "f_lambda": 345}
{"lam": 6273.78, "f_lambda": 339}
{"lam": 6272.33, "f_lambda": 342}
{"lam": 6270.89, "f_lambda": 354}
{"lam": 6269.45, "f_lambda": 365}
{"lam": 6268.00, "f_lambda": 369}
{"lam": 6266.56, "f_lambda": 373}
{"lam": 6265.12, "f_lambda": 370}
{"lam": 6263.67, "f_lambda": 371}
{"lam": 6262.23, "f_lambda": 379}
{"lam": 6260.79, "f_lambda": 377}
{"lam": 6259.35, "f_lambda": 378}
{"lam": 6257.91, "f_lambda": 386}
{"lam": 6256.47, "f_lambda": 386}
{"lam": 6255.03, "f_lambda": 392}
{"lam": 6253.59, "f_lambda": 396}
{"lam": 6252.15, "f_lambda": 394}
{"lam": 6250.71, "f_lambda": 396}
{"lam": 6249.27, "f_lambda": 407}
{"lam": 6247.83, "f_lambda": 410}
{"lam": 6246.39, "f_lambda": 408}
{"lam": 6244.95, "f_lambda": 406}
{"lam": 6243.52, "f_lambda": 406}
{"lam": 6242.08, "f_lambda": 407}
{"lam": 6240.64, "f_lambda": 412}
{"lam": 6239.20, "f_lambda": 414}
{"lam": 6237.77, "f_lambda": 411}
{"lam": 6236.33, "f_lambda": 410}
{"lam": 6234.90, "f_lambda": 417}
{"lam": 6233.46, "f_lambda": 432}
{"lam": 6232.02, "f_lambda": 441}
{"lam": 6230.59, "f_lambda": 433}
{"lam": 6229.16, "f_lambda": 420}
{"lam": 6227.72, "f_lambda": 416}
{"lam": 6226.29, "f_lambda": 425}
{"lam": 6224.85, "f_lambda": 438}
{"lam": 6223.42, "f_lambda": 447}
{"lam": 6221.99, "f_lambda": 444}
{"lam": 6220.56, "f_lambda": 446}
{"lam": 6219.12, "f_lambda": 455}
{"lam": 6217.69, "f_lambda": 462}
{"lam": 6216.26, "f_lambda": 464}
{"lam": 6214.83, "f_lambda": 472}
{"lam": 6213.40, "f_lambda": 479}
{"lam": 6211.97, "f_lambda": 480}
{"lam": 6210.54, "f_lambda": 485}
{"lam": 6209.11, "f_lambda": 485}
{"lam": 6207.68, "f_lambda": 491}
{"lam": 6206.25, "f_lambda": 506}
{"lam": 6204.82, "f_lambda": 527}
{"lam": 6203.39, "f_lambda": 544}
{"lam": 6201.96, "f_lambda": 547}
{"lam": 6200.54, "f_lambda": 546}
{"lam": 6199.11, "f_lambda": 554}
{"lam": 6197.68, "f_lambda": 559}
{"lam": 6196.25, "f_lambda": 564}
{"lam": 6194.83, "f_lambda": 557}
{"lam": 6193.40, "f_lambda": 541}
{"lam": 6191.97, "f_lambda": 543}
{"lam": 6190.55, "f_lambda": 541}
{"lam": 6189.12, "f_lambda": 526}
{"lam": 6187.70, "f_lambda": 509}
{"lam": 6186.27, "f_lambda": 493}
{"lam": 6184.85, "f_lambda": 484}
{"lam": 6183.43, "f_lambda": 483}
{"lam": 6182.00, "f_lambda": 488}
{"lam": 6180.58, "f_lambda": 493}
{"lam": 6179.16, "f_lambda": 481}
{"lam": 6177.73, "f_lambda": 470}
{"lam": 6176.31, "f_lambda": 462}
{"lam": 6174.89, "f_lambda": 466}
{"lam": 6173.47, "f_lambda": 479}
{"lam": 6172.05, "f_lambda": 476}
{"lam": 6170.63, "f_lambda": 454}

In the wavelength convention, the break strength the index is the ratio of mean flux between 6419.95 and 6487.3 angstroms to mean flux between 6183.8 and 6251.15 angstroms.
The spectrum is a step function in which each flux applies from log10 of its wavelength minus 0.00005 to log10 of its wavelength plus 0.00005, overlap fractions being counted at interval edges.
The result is 0.6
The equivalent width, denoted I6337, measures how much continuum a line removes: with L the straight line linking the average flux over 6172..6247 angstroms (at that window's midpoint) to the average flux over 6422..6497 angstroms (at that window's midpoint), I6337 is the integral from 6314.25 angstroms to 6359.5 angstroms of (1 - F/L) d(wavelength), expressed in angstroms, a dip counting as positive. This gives 8.6 angstroms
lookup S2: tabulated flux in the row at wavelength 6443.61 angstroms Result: 293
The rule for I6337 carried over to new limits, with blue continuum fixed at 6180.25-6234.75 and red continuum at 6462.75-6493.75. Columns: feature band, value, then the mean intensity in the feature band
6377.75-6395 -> 2.92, 296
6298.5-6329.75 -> 7.15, 316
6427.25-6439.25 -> 1.15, 290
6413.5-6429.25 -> 1.87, 291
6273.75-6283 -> 1.92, 346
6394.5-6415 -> 3.02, 292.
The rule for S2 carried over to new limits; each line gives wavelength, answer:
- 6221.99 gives 444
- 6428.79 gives 289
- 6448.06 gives 293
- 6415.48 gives 288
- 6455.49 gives 287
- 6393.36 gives 303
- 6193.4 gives 541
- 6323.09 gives 316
